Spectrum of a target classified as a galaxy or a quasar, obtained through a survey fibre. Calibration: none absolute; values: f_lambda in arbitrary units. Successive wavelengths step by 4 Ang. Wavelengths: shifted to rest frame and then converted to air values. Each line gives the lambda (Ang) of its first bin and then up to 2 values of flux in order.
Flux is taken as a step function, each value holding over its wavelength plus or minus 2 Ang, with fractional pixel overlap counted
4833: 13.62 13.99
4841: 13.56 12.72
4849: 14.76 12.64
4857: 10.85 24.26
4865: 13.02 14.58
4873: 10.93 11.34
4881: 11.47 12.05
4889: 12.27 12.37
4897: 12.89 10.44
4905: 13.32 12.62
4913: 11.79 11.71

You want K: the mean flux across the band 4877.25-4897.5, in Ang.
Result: 12.1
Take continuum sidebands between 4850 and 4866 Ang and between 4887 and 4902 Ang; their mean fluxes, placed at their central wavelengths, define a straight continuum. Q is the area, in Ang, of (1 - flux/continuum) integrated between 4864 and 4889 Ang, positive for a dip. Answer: 2.7 Ang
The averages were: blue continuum 15.3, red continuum 12.1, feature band 12.2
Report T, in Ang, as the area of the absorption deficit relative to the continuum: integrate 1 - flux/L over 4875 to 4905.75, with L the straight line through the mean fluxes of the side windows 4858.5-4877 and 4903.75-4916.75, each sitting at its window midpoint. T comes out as 3.8 Ang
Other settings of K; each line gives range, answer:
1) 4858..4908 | 13.2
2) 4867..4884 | 12.1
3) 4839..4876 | 14.1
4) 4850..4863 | 15.8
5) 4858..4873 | 16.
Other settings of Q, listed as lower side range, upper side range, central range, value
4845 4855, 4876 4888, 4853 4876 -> -3.07 Ang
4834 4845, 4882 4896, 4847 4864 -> -3.06 Ang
